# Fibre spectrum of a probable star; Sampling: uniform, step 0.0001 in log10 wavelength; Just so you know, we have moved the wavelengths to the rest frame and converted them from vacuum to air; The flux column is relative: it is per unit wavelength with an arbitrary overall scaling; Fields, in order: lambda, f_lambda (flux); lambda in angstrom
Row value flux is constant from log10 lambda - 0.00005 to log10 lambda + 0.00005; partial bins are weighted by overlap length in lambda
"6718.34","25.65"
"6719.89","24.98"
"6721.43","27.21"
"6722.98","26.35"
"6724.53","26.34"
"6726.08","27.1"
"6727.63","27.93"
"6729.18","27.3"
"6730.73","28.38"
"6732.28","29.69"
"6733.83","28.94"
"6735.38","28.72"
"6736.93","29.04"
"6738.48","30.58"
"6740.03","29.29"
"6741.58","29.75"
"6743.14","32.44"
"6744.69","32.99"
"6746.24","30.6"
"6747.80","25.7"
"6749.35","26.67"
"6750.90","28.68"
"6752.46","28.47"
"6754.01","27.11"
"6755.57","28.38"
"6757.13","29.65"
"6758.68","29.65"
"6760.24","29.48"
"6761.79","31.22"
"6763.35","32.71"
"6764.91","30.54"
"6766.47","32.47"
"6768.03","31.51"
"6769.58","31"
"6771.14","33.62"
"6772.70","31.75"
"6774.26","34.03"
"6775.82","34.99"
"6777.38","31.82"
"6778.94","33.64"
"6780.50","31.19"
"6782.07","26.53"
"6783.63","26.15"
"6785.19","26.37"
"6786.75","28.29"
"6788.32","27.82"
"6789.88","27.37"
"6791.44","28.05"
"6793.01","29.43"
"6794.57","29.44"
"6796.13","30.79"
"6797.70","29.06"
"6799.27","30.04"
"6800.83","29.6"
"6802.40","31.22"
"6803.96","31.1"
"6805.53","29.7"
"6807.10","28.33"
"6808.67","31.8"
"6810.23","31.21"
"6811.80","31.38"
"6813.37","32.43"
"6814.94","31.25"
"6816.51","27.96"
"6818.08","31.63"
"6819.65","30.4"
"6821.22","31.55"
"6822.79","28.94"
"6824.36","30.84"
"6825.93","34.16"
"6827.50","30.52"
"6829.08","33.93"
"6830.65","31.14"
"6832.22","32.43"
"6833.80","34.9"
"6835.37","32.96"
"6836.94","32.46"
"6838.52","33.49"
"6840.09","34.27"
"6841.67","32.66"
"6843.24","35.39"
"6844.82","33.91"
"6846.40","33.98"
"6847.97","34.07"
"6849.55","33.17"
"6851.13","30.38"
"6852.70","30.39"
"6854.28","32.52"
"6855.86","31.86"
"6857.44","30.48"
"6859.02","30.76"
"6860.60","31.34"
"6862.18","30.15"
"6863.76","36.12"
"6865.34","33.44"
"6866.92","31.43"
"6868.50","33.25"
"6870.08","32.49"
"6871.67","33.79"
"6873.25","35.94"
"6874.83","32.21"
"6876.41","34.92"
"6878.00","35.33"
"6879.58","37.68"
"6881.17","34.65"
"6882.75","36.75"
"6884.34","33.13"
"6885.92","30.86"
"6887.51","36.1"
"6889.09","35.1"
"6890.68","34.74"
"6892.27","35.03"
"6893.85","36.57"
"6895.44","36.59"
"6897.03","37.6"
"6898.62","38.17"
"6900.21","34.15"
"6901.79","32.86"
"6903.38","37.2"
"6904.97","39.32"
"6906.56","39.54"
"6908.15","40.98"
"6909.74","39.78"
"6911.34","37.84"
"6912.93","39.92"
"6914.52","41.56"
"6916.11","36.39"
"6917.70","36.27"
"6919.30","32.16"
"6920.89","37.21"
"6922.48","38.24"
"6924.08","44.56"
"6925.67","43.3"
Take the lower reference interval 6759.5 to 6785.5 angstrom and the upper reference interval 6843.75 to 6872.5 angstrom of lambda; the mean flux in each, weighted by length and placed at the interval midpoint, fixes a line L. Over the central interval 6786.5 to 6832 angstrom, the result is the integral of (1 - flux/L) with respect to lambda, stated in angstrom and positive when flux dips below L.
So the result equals 2.0 angstrom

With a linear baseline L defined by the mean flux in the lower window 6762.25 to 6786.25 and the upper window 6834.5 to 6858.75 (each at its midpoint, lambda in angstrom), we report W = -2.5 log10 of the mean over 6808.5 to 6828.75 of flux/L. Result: 0.04 mag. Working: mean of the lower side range 31.2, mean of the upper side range 32.8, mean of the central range 31.1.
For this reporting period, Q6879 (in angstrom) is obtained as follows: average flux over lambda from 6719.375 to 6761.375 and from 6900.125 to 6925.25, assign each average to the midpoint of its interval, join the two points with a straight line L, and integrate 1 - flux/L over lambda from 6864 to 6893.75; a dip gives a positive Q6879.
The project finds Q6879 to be 1.6 angstrom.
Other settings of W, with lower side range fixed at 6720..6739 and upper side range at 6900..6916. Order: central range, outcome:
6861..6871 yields 0.101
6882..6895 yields 0.074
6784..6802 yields 0.106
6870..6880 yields 0.056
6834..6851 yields 0.033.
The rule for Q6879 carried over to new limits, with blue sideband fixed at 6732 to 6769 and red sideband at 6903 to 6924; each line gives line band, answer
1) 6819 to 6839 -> 1.07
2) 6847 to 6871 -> 2.28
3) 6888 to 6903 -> 0.71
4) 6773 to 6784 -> -0.06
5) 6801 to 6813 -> 0.76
